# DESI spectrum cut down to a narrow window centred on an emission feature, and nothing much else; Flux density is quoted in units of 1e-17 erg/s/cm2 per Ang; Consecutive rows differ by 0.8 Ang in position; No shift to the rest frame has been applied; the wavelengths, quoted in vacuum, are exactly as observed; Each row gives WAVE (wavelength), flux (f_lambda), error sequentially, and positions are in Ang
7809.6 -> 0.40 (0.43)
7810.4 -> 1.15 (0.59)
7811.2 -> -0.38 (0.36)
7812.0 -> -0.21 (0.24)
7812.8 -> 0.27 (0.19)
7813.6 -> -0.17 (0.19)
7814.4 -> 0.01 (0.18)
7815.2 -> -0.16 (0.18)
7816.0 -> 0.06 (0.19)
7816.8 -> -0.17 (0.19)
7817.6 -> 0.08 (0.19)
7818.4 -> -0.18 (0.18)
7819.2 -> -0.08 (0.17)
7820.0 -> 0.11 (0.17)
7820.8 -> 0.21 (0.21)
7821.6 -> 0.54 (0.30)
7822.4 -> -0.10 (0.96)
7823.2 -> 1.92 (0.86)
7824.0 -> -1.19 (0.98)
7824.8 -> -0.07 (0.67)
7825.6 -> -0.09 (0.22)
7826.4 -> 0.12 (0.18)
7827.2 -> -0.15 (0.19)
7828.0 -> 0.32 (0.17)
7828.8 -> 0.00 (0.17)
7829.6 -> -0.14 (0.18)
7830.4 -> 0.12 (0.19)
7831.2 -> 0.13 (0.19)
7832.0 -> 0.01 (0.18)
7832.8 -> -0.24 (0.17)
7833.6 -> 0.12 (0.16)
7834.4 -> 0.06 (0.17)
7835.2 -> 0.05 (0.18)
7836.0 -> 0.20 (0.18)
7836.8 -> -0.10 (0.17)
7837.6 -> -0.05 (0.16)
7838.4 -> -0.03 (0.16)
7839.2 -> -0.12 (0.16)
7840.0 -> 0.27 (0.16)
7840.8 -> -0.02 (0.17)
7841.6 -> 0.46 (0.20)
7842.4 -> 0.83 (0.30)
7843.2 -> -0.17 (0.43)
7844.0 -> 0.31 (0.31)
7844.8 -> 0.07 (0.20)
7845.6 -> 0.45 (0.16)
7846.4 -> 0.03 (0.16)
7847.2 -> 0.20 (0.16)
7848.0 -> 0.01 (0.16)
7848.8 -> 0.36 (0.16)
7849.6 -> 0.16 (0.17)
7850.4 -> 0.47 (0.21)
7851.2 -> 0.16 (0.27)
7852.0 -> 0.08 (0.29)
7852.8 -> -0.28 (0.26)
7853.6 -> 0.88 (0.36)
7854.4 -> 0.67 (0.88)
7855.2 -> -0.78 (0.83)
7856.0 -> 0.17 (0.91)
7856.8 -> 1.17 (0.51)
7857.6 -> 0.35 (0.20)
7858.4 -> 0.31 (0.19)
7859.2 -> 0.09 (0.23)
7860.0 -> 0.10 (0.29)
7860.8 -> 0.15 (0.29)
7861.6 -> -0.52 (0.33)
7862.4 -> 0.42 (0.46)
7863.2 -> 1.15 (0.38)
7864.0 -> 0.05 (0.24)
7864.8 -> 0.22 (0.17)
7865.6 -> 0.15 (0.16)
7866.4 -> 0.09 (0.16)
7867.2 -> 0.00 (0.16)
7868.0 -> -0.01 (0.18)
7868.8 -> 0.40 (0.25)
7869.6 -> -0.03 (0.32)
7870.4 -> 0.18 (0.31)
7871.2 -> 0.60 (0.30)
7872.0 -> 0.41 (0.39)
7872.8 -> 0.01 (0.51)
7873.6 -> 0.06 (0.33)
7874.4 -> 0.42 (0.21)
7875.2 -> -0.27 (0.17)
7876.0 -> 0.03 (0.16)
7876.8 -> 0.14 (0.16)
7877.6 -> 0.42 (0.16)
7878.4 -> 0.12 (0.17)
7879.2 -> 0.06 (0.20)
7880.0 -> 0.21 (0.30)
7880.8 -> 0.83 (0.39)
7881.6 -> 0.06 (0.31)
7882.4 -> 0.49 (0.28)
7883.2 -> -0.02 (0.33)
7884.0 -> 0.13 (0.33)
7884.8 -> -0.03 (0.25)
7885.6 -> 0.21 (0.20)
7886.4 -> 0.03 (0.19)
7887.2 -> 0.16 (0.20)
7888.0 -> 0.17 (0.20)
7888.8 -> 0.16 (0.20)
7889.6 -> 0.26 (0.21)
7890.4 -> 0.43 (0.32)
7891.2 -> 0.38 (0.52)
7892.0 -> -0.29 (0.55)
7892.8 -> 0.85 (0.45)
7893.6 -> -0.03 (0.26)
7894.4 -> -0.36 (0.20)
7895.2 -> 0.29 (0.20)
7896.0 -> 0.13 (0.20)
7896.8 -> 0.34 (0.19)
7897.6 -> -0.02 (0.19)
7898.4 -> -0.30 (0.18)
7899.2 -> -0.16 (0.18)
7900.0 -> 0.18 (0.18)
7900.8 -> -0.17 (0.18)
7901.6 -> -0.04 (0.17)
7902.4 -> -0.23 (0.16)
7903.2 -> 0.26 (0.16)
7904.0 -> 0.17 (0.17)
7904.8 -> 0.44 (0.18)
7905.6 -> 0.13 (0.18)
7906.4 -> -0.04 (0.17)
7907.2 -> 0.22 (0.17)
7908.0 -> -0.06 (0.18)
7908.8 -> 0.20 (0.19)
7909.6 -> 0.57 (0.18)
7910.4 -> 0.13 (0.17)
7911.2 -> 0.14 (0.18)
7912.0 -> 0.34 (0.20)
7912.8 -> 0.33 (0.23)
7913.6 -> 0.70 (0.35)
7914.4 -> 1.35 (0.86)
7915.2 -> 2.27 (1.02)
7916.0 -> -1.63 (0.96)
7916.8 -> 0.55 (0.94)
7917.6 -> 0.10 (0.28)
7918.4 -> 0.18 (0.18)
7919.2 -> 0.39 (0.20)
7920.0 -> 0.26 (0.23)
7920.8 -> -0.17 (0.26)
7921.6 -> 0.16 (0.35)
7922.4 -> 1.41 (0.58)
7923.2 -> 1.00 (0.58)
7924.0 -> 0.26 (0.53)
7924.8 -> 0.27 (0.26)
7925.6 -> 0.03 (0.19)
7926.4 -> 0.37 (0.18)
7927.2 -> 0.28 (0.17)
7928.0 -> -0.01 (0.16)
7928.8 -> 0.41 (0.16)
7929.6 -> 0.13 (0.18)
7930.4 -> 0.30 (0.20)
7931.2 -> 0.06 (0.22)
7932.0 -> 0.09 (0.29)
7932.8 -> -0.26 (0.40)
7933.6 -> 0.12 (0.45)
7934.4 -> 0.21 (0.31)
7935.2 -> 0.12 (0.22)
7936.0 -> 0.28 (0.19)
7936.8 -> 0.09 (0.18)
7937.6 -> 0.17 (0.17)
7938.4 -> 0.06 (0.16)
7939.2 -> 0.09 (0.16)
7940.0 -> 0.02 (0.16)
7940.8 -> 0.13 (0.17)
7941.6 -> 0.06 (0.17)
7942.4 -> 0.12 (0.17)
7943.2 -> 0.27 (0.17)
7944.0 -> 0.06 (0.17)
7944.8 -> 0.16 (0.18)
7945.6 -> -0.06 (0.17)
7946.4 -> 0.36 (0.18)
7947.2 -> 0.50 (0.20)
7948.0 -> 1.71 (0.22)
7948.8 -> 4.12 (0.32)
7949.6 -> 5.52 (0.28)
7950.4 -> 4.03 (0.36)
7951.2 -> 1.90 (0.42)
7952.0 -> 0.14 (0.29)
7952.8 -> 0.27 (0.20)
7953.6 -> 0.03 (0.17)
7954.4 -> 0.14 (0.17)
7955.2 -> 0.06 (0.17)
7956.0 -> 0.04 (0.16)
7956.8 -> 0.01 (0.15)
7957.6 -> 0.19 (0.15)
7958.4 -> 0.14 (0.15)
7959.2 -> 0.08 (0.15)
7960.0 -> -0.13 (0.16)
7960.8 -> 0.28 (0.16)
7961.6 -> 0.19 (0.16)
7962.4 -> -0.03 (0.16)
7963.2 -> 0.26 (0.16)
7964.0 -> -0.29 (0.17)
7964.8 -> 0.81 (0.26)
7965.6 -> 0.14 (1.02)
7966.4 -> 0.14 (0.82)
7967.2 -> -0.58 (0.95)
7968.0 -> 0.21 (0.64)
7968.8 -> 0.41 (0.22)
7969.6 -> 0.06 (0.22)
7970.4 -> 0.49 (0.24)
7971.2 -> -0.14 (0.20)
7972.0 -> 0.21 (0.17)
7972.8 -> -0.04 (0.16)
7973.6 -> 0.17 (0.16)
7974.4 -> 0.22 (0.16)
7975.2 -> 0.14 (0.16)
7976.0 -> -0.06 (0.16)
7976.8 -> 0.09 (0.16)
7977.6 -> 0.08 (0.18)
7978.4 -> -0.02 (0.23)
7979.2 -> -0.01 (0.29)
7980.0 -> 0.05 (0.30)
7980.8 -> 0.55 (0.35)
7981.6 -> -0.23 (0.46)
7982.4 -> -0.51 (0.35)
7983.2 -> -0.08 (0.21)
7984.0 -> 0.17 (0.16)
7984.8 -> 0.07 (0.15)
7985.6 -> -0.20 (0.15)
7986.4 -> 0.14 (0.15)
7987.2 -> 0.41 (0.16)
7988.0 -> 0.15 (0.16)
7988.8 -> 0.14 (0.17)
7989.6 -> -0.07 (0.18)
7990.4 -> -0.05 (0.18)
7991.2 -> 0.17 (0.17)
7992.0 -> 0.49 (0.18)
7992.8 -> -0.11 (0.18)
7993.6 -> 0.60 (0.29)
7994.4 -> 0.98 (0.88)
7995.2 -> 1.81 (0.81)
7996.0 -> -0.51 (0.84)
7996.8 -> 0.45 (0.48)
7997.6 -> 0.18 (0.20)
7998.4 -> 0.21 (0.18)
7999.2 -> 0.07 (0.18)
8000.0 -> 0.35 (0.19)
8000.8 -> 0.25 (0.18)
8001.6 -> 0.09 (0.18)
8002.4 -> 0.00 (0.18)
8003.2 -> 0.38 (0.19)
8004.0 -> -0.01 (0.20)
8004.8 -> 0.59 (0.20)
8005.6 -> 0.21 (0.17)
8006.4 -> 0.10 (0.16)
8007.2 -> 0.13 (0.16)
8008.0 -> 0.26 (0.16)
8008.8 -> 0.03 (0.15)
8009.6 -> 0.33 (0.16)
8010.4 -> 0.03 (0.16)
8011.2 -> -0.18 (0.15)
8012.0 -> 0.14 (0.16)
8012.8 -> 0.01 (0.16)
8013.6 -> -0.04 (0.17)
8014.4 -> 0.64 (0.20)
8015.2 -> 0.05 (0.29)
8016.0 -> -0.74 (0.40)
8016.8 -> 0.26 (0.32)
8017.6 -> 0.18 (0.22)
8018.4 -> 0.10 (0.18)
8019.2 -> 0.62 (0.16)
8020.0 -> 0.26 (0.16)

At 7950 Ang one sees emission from H-alpha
